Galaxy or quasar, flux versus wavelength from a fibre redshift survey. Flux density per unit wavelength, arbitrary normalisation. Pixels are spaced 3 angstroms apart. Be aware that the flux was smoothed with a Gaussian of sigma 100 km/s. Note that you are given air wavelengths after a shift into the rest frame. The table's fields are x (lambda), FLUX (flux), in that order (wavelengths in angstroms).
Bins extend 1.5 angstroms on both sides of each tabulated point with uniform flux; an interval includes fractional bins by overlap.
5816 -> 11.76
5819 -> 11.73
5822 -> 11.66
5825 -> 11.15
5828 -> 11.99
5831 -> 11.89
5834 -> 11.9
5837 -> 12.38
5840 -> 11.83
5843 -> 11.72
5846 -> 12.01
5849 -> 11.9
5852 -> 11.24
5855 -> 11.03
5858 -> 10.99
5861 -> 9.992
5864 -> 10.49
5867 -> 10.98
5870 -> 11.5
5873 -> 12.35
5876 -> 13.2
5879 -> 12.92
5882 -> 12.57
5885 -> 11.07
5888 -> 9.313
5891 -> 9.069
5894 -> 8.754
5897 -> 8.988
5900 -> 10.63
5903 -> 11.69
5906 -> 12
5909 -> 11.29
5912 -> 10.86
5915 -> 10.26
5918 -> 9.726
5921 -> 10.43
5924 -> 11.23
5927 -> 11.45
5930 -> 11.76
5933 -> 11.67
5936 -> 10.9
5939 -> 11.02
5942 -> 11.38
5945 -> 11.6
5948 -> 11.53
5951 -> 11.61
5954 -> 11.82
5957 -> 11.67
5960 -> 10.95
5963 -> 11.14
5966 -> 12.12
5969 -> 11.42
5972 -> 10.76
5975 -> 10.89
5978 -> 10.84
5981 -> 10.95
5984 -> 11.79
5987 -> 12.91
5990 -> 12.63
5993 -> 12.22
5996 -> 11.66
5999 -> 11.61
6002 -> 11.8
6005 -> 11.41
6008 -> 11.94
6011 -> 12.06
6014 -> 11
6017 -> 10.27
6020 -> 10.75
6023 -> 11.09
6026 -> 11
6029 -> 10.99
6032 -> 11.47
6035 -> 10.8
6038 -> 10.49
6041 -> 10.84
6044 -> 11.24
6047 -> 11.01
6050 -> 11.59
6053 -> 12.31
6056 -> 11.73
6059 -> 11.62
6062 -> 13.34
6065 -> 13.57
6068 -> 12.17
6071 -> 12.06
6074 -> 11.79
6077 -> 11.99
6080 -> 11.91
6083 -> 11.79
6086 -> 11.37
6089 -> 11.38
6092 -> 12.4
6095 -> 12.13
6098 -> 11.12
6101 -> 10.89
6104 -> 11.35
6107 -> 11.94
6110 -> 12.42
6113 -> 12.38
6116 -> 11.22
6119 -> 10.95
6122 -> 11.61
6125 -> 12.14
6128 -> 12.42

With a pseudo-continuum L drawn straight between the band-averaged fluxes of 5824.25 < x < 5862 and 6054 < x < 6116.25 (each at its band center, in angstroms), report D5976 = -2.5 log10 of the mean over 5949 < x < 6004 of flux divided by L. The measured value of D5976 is 0.02 mag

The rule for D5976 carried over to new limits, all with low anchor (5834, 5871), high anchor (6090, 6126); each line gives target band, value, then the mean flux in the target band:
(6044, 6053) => 0.02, 11.5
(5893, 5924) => 0.09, 10.5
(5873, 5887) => -0.08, 12.3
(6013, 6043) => 0.07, 10.9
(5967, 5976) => 0.04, 11.1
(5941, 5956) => -0.01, 11.6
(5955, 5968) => 0.00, 11.5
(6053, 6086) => -0.05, 12.2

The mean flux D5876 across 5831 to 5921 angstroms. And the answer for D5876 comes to 11.1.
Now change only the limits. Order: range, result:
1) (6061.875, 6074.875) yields 12.5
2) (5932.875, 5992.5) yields 11.5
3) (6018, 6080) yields 11.6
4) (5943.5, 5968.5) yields 11.5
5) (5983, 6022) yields 11.7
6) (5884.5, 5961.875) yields 10.9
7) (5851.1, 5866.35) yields 10.7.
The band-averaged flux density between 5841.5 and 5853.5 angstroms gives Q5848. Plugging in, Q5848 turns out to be 11.7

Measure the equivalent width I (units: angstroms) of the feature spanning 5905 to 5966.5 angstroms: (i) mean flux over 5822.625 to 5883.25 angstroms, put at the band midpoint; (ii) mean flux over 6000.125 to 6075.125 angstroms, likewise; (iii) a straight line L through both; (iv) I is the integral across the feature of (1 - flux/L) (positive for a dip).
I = 2.0 angstroms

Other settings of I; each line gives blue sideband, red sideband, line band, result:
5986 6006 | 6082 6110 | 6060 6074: -1.1 angstroms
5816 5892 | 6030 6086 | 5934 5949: 0.4 angstroms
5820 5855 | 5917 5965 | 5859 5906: 2.5 angstroms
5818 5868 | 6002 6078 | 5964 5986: 0.4 angstroms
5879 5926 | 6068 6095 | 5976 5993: -1.0 angstroms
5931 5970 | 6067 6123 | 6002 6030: 0.9 angstroms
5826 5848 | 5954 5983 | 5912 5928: 1.2 angstroms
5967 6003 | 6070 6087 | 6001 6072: 1.3 angstroms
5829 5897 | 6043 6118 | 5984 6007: -0.8 angstroms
